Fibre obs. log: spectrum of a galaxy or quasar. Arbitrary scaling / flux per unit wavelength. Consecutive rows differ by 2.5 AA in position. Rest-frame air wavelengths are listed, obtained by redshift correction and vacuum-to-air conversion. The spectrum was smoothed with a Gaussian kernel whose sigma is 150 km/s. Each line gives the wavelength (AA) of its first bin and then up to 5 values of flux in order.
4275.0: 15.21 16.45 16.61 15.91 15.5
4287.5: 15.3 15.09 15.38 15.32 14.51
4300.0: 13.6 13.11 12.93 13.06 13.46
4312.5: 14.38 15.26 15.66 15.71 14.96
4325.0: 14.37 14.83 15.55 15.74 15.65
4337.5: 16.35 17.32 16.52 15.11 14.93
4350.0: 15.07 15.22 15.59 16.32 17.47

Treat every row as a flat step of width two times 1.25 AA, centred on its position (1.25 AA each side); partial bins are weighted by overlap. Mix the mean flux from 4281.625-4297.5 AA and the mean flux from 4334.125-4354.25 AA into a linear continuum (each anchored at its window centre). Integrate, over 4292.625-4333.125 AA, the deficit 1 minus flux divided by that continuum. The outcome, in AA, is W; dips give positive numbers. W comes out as 2.6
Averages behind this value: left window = 15.3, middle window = 14.5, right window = 15.8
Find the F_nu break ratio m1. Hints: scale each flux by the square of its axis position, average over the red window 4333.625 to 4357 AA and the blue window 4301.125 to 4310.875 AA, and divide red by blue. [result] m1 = 1.22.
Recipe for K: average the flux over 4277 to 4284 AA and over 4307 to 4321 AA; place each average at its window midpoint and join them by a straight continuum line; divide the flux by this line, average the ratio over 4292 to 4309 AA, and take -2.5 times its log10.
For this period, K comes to 0.10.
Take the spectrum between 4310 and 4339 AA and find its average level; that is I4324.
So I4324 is 15.3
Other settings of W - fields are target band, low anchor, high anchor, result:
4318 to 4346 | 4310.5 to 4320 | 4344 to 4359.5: -0.7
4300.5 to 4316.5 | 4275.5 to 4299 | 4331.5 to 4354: 1.9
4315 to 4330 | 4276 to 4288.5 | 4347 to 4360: 0.6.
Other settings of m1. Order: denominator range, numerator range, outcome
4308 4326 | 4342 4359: 1.07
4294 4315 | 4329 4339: 1.16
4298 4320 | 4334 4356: 1.14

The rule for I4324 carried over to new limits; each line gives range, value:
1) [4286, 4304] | 14.6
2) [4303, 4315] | 13.6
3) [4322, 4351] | 15.6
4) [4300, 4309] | 13.1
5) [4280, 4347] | 15.1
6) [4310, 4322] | 15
